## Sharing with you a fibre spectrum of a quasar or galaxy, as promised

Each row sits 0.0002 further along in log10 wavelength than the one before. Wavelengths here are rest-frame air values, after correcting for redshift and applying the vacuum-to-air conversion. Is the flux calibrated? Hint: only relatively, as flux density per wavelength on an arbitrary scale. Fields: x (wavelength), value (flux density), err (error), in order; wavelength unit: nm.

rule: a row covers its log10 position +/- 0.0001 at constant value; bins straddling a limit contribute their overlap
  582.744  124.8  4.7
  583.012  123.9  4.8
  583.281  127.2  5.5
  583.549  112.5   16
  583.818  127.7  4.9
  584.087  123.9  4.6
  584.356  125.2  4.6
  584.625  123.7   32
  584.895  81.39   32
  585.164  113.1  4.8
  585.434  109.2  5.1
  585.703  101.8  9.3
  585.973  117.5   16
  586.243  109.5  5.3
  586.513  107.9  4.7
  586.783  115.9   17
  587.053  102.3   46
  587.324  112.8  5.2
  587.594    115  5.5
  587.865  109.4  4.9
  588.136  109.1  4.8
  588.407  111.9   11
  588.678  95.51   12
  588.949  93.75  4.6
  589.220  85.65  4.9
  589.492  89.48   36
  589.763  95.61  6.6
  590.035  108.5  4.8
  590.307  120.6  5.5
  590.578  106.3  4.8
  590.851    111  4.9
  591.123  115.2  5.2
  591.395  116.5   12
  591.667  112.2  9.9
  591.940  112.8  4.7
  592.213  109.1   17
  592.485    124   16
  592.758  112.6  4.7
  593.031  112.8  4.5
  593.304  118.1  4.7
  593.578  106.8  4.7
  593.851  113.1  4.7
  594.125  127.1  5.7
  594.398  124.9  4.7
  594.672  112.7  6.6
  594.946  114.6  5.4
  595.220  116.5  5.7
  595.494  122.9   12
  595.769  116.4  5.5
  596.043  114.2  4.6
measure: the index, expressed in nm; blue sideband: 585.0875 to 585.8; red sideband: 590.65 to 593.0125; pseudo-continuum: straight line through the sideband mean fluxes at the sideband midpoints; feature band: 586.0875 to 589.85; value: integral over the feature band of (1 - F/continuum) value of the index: 0.21 nm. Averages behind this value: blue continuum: 108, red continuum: 114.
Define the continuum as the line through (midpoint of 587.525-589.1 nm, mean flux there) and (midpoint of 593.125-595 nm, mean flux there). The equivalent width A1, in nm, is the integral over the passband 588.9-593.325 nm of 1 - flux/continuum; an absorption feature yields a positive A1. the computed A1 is 0.10 nm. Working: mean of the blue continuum 105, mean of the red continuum 117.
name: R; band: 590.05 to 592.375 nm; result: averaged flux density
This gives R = 113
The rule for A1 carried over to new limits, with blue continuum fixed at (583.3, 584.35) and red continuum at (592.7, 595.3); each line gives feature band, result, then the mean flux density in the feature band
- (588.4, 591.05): 0.381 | 102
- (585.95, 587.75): 0.141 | 111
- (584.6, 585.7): 0.155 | 105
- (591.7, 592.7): 0.020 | 115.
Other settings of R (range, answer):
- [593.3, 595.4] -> 117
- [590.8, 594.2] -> 115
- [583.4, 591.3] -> 109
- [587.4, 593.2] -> 108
